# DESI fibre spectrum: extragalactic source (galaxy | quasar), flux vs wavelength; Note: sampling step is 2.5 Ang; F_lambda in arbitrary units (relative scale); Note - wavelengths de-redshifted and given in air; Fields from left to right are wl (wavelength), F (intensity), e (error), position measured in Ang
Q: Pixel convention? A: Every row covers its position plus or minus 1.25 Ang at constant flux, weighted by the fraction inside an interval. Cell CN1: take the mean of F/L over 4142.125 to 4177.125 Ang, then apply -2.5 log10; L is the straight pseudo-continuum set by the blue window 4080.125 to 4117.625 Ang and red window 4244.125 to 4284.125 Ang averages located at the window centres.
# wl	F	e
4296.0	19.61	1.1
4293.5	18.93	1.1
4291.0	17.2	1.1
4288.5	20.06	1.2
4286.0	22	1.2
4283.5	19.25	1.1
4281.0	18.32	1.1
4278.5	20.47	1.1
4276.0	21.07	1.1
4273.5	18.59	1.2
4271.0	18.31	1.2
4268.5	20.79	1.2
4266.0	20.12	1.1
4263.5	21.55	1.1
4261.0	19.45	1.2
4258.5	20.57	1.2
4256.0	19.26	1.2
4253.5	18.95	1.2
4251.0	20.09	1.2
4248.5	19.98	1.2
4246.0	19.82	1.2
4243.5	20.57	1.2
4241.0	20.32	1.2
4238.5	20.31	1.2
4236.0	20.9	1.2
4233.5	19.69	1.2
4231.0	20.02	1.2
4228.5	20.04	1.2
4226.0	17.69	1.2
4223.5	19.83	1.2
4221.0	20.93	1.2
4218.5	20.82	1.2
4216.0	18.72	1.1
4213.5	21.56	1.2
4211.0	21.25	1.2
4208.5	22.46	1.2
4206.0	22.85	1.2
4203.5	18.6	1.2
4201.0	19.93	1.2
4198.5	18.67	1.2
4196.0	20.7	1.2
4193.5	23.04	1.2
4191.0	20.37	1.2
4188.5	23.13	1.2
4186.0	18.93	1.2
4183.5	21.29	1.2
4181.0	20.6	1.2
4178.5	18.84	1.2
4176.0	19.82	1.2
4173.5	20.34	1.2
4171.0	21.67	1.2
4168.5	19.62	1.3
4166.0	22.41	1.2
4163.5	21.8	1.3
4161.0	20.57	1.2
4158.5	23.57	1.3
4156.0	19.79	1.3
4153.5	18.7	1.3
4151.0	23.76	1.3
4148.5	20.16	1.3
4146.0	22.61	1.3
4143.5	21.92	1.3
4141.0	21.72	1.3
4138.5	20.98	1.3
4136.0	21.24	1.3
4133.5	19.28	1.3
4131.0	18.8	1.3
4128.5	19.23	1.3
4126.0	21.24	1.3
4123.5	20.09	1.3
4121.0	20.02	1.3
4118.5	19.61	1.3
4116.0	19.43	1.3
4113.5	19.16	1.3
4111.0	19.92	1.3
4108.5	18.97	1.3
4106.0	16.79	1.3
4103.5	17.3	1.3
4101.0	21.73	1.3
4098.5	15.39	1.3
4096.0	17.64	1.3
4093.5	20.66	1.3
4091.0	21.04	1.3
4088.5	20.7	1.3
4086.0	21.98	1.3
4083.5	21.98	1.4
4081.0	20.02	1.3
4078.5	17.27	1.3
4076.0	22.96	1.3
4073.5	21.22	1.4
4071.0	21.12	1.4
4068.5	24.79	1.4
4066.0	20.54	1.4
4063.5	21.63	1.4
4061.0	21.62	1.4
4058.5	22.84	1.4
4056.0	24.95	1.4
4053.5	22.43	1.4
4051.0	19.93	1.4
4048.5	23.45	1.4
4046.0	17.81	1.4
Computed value -0.08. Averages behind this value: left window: 19.5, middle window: 21.2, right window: 19.8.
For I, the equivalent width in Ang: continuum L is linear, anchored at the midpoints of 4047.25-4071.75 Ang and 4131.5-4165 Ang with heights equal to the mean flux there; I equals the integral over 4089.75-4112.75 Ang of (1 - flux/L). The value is 3.14 Ang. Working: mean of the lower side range 22.4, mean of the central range 18.8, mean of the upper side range 21.2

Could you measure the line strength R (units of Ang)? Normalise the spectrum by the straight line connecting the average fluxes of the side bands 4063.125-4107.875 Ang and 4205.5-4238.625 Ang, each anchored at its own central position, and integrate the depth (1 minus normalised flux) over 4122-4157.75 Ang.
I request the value -0.7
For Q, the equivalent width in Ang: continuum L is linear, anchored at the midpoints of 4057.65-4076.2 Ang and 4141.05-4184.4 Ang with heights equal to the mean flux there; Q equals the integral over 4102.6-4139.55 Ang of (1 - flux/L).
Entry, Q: 3.4 Ang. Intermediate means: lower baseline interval 22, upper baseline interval 21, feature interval 19.5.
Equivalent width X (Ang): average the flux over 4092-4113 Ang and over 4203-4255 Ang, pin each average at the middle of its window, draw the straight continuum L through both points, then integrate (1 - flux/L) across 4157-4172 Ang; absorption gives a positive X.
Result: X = -1.7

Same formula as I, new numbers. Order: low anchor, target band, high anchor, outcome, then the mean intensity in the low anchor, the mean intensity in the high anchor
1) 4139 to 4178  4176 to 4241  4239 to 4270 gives 0.60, 21.2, 20.1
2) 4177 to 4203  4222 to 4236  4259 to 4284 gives 0.39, 20.5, 19.8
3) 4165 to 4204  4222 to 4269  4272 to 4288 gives 0.36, 20.5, 19.9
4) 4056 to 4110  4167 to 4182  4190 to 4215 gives 0.47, 20.5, 20.9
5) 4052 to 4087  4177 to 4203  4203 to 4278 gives 0.22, 21.8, 20.2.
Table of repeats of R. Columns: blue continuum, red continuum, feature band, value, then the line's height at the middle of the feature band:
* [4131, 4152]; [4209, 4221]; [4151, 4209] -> 0.50 Ang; 21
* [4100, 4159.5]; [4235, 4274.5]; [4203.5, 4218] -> -0.75 Ang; 20.1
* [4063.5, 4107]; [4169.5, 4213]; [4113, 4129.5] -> 0.44 Ang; 20.4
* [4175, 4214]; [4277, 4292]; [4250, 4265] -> -0.02 Ang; 20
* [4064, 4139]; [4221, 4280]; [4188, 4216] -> -1.41 Ang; 20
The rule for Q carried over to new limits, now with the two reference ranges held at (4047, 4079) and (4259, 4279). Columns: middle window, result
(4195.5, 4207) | 0.3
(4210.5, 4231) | 0.4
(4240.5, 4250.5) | 0.1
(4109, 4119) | 0.9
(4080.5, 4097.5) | 1.0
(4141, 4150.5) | -0.2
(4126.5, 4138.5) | 0.8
